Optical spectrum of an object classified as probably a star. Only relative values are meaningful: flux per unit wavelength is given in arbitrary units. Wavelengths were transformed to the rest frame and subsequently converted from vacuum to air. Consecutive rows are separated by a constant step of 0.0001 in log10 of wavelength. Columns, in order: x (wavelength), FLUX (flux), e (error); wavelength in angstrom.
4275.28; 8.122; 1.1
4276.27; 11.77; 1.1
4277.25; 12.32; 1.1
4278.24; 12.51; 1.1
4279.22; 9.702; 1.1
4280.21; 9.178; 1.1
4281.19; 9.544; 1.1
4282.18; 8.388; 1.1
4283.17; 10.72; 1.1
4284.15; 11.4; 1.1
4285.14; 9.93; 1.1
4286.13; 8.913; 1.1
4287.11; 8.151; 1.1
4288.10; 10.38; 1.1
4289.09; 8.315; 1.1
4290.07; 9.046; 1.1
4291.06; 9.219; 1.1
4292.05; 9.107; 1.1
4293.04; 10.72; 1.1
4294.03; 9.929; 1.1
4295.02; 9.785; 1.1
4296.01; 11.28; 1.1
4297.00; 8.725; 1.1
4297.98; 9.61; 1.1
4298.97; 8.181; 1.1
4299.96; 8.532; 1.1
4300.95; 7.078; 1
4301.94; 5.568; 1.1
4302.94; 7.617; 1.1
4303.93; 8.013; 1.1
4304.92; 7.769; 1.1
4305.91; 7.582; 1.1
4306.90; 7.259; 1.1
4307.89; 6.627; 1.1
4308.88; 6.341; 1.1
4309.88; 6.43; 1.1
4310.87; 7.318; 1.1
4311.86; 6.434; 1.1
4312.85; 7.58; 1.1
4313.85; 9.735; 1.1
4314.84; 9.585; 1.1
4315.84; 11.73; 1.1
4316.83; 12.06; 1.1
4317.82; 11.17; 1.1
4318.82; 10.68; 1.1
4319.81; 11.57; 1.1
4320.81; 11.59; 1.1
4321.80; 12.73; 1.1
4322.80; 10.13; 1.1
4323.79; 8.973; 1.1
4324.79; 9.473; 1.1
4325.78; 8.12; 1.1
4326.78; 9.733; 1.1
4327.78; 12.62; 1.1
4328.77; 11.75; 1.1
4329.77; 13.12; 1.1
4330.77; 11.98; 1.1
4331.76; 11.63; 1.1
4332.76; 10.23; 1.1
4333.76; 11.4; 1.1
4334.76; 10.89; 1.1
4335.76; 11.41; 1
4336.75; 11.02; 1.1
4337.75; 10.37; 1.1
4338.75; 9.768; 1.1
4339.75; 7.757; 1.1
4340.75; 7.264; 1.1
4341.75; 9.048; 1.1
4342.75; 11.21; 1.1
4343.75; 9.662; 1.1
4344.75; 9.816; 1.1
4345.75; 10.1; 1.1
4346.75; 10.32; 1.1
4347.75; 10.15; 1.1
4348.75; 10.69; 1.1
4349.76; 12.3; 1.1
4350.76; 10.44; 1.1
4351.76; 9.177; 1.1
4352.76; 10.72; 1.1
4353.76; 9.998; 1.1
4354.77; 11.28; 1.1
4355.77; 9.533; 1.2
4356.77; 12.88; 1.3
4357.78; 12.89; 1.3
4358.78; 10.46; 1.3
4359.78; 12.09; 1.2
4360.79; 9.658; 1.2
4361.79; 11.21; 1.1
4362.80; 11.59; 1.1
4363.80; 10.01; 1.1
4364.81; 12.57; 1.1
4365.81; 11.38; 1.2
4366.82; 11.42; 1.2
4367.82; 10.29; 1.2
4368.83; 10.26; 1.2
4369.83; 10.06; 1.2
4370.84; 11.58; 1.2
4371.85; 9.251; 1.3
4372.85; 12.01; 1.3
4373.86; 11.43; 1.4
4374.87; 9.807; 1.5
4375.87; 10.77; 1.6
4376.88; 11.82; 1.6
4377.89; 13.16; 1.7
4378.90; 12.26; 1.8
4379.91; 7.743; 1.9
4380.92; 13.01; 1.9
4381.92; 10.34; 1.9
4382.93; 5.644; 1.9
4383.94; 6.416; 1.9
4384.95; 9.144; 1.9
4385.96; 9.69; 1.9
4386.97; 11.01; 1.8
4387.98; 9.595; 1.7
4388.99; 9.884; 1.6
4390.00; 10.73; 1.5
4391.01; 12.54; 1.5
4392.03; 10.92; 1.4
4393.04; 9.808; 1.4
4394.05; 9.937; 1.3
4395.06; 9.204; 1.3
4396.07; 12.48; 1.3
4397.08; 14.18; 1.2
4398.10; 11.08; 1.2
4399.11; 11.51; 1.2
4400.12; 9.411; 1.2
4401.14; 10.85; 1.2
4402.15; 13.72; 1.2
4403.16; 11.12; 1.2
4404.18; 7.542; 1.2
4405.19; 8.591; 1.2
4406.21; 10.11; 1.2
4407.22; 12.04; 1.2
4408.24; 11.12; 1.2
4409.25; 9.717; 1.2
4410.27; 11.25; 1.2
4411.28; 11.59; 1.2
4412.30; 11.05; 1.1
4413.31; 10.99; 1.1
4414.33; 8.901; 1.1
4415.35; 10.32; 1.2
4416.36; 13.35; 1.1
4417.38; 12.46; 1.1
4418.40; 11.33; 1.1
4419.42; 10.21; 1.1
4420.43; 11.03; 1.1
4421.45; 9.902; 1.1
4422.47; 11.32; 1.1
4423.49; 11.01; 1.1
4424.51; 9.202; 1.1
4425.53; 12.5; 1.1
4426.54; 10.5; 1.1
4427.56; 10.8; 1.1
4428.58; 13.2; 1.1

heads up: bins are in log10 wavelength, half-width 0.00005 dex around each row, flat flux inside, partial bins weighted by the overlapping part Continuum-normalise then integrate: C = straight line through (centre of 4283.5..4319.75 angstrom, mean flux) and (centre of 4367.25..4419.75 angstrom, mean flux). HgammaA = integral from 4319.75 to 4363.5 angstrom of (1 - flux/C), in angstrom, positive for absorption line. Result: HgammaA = -4.6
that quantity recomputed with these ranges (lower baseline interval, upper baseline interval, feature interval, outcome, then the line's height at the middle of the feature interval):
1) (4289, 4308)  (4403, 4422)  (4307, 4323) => -1.00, 8.85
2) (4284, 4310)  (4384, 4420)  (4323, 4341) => -2.28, 9.29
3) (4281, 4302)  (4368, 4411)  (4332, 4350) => -0.48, 9.92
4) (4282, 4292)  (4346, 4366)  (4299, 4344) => 3.17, 10.2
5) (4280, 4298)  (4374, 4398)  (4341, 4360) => -0.85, 10.2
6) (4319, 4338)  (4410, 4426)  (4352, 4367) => -0.19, 11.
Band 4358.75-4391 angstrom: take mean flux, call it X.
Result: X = 10.5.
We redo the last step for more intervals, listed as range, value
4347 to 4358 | 10.8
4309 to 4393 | 10.4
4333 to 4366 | 10.6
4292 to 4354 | 9.68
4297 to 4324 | 8.81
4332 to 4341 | 10.1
